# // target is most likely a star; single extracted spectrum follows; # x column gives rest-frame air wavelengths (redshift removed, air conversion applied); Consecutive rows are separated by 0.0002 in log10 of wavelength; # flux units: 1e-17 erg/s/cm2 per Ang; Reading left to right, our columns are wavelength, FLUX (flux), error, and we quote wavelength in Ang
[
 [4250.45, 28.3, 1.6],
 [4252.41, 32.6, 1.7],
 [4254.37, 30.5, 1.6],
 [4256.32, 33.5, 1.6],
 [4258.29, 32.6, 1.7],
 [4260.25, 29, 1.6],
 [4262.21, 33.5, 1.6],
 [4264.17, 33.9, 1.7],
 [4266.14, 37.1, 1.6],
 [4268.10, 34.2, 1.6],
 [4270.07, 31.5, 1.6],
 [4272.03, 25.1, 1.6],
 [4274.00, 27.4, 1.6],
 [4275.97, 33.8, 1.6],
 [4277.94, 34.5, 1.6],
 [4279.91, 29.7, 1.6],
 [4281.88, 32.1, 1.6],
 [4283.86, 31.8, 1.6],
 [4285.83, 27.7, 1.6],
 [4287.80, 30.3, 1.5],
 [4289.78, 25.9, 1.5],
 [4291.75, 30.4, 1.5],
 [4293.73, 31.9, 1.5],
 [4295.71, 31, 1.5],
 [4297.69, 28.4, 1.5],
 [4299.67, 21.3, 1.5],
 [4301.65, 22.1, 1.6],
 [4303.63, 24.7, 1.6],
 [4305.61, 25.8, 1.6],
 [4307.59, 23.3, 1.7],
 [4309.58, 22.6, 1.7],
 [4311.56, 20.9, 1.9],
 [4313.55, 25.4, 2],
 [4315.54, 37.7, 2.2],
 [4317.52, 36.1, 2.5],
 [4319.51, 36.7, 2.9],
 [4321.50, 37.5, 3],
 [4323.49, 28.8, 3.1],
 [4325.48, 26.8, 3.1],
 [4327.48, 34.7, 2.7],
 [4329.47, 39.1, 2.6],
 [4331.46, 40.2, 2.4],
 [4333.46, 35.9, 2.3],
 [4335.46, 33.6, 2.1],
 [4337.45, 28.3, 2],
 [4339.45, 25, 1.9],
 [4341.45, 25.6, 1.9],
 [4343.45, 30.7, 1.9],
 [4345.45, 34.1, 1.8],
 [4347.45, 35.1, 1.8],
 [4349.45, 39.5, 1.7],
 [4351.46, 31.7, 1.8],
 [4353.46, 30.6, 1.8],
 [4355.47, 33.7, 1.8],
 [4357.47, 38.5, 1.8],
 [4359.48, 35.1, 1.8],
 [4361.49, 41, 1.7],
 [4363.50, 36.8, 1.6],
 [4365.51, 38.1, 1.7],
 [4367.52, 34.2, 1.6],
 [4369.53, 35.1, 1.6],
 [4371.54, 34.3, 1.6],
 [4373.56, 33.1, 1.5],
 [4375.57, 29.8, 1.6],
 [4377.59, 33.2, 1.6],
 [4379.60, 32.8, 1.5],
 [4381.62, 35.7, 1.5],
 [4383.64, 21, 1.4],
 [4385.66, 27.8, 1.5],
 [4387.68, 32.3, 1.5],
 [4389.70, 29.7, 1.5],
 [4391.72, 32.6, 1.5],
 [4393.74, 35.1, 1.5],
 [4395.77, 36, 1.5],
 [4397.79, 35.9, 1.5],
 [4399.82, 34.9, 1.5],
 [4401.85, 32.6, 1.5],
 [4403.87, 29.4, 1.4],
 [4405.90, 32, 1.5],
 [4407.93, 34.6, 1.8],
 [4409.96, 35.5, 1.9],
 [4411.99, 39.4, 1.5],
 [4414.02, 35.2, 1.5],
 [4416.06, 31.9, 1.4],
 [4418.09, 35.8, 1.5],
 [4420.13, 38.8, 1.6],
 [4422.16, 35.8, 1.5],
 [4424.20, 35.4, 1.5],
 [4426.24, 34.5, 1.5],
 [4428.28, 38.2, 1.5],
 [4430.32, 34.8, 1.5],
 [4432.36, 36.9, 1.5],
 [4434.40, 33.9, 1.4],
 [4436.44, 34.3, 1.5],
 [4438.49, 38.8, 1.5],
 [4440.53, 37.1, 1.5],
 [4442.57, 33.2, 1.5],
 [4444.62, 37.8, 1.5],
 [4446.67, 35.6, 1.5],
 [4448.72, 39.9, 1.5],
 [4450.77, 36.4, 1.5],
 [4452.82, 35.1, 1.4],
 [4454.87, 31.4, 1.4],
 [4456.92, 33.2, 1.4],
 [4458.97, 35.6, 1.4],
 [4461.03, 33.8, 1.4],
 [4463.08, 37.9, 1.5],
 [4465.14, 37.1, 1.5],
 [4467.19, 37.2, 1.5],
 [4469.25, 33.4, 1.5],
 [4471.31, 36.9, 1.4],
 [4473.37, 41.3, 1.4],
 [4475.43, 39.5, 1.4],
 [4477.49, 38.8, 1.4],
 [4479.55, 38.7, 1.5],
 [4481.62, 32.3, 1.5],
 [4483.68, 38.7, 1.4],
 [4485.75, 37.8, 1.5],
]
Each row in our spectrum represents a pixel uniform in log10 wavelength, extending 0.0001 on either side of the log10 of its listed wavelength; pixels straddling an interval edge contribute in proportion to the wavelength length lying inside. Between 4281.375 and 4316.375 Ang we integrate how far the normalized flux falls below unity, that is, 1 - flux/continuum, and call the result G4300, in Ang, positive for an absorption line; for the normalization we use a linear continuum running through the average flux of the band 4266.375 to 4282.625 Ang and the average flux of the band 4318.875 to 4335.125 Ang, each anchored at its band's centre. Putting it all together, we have 6.0 Ang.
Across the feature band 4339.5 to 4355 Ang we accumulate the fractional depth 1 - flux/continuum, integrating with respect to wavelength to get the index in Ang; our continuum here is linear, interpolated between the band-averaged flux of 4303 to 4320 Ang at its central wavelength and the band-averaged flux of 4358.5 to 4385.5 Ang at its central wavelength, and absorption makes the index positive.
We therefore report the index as -0.3 Ang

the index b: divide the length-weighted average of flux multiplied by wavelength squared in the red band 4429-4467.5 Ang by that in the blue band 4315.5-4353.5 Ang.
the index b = 1.1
